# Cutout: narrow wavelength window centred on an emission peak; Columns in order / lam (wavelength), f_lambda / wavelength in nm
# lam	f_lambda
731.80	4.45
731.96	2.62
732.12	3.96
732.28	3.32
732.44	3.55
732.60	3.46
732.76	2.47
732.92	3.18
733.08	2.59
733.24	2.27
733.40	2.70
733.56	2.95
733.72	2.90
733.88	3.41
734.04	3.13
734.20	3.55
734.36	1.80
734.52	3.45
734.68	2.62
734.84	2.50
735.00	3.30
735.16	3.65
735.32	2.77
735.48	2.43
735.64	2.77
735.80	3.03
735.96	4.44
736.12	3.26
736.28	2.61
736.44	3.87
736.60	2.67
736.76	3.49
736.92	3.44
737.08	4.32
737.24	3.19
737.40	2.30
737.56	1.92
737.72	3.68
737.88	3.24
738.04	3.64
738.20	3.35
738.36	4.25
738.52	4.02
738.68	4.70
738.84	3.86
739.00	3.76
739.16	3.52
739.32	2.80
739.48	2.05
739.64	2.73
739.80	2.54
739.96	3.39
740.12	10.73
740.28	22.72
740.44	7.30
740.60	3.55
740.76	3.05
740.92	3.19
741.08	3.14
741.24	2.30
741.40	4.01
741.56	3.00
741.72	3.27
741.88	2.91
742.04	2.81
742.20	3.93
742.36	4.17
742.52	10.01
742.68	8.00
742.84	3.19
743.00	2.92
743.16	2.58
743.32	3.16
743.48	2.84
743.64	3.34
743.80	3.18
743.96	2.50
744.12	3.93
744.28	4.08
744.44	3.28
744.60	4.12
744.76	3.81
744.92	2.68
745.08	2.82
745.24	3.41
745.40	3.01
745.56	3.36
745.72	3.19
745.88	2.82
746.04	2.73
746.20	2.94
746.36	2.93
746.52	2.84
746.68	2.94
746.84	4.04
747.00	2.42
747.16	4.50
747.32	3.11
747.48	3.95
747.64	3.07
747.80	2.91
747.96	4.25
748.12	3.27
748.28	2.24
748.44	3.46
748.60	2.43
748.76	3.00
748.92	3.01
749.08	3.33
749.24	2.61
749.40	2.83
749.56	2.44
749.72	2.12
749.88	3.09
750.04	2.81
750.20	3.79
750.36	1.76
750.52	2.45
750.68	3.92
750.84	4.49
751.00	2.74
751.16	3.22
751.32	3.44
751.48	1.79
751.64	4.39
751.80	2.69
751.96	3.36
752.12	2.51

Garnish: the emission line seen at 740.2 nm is H-alpha 6563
